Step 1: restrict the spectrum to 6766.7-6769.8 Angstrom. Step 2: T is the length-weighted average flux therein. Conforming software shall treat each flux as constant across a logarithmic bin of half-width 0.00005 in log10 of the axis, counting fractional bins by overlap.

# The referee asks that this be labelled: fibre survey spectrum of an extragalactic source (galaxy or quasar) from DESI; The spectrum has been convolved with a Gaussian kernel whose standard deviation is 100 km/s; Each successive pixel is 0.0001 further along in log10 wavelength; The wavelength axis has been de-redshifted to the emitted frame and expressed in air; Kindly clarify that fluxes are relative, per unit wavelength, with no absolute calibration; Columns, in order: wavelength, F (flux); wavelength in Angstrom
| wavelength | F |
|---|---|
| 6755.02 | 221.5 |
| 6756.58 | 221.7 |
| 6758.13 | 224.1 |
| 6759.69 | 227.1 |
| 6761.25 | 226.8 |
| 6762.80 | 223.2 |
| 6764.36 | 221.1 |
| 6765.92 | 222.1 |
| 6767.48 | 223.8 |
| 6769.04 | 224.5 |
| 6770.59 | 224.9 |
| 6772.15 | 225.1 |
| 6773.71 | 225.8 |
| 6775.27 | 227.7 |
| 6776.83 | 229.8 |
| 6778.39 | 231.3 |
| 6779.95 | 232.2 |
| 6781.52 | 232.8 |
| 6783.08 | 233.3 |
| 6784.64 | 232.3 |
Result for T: 224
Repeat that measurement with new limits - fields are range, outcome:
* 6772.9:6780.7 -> 229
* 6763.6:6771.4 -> 223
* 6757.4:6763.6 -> 225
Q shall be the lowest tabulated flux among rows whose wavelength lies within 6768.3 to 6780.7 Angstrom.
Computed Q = 224.5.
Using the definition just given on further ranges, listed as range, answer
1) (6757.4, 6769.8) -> 221.1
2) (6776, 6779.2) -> 229.8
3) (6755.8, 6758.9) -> 221.7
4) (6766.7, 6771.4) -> 223.8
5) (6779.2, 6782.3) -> 232.2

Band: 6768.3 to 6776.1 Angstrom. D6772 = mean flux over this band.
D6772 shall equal 226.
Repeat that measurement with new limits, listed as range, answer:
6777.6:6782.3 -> 232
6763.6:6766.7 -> 221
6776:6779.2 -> 231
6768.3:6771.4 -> 225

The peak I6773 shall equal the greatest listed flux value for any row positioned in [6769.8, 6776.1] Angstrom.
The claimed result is 227.7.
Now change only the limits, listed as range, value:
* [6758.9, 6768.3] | 227.1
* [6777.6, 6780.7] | 232.2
